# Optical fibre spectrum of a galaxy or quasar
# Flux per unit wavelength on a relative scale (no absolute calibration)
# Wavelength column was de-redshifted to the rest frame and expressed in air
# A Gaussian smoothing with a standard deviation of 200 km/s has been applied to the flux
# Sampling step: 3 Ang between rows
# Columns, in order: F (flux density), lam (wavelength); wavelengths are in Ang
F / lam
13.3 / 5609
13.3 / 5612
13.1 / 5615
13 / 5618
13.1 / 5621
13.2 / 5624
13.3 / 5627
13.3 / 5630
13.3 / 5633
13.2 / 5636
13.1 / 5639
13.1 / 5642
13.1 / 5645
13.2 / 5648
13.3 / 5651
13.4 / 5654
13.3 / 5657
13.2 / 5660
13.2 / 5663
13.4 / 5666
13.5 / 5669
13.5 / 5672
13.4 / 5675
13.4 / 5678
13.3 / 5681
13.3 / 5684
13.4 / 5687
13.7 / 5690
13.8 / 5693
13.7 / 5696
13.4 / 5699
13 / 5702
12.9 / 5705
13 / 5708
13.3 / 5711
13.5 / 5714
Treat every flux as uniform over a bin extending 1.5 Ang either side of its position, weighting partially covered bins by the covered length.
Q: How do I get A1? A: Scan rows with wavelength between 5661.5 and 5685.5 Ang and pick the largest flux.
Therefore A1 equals 13.5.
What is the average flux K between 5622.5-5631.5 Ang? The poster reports 13.3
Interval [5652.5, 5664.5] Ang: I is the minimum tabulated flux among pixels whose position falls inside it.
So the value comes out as 13.2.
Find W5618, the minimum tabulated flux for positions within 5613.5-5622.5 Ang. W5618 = 13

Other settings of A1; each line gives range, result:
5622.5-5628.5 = 13.3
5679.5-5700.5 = 13.8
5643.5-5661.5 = 13.4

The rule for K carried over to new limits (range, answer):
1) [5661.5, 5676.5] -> 13.4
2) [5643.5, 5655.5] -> 13.2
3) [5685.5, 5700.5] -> 13.6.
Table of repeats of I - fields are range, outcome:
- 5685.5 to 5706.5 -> 12.9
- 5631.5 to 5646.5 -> 13.1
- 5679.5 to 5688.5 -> 13.3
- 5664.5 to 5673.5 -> 13.4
